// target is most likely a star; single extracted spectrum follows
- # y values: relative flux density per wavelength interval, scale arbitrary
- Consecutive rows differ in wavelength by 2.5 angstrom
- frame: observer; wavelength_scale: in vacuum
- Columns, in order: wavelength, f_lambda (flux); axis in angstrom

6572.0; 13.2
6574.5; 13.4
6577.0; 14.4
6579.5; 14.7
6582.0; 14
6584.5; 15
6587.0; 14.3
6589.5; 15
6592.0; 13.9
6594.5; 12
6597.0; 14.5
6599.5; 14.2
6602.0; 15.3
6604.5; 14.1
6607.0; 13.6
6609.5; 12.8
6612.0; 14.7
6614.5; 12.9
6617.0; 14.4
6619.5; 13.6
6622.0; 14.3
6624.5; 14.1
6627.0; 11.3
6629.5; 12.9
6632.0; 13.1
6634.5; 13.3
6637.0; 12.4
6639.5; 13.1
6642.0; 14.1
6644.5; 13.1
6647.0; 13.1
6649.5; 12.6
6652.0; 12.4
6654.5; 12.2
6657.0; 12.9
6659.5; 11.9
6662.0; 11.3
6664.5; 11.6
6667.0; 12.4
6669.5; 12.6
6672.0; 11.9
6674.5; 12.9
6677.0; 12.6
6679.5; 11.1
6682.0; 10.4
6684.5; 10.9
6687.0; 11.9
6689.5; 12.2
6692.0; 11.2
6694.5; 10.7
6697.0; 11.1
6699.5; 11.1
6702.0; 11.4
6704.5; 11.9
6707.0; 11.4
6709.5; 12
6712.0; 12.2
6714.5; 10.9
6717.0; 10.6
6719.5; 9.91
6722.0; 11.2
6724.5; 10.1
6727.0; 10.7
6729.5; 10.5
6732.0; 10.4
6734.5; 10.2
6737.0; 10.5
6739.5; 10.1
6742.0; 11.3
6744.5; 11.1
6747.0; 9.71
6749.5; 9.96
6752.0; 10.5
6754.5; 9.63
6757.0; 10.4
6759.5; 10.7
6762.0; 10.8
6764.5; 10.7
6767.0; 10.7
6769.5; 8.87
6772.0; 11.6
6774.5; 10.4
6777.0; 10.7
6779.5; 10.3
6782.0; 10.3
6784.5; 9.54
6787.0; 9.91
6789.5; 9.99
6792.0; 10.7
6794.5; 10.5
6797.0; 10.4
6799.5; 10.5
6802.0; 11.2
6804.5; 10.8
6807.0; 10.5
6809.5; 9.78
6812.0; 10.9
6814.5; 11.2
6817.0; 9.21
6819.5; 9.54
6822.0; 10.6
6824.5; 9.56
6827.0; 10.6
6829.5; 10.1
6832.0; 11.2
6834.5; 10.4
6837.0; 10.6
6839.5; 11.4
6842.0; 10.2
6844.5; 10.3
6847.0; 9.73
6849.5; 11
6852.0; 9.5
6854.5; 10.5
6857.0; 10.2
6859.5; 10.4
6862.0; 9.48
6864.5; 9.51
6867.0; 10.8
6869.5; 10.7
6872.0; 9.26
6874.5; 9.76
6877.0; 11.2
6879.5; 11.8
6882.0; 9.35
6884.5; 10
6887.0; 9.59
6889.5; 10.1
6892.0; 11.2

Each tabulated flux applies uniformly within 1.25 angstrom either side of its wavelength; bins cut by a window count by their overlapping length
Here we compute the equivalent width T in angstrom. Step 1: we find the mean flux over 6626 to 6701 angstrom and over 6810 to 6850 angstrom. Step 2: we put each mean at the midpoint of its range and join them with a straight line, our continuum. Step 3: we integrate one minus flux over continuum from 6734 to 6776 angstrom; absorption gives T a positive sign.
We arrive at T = 2.8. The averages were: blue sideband 12.1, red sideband 10.4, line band 10.4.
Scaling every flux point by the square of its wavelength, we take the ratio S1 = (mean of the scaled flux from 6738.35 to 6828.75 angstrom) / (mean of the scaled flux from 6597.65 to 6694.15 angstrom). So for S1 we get 0.85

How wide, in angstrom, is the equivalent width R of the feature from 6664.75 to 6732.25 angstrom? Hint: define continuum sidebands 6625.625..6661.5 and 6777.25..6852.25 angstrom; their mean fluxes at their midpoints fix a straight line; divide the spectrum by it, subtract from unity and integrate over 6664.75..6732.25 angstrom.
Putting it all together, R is 3.4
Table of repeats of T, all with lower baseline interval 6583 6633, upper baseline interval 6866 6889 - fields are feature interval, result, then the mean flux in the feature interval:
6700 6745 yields 5.1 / 10.9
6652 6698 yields 4.1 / 11.8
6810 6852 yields 1.9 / 10.4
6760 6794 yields 3.6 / 10.4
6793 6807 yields 0.8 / 10.7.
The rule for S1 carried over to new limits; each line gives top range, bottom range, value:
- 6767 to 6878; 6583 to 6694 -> 0.84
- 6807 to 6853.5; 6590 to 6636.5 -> 0.81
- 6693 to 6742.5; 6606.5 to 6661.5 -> 0.85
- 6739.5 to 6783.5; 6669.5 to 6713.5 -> 0.92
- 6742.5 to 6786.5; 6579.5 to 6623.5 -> 0.77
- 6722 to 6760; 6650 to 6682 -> 0.88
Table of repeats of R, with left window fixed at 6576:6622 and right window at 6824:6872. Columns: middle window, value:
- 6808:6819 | 0.6 angstrom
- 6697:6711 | 1.1 angstrom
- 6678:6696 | 2.2 angstrom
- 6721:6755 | 4.4 angstrom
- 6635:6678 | 2.2 angstrom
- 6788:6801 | 0.8 angstrom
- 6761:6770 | 0.9 angstrom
